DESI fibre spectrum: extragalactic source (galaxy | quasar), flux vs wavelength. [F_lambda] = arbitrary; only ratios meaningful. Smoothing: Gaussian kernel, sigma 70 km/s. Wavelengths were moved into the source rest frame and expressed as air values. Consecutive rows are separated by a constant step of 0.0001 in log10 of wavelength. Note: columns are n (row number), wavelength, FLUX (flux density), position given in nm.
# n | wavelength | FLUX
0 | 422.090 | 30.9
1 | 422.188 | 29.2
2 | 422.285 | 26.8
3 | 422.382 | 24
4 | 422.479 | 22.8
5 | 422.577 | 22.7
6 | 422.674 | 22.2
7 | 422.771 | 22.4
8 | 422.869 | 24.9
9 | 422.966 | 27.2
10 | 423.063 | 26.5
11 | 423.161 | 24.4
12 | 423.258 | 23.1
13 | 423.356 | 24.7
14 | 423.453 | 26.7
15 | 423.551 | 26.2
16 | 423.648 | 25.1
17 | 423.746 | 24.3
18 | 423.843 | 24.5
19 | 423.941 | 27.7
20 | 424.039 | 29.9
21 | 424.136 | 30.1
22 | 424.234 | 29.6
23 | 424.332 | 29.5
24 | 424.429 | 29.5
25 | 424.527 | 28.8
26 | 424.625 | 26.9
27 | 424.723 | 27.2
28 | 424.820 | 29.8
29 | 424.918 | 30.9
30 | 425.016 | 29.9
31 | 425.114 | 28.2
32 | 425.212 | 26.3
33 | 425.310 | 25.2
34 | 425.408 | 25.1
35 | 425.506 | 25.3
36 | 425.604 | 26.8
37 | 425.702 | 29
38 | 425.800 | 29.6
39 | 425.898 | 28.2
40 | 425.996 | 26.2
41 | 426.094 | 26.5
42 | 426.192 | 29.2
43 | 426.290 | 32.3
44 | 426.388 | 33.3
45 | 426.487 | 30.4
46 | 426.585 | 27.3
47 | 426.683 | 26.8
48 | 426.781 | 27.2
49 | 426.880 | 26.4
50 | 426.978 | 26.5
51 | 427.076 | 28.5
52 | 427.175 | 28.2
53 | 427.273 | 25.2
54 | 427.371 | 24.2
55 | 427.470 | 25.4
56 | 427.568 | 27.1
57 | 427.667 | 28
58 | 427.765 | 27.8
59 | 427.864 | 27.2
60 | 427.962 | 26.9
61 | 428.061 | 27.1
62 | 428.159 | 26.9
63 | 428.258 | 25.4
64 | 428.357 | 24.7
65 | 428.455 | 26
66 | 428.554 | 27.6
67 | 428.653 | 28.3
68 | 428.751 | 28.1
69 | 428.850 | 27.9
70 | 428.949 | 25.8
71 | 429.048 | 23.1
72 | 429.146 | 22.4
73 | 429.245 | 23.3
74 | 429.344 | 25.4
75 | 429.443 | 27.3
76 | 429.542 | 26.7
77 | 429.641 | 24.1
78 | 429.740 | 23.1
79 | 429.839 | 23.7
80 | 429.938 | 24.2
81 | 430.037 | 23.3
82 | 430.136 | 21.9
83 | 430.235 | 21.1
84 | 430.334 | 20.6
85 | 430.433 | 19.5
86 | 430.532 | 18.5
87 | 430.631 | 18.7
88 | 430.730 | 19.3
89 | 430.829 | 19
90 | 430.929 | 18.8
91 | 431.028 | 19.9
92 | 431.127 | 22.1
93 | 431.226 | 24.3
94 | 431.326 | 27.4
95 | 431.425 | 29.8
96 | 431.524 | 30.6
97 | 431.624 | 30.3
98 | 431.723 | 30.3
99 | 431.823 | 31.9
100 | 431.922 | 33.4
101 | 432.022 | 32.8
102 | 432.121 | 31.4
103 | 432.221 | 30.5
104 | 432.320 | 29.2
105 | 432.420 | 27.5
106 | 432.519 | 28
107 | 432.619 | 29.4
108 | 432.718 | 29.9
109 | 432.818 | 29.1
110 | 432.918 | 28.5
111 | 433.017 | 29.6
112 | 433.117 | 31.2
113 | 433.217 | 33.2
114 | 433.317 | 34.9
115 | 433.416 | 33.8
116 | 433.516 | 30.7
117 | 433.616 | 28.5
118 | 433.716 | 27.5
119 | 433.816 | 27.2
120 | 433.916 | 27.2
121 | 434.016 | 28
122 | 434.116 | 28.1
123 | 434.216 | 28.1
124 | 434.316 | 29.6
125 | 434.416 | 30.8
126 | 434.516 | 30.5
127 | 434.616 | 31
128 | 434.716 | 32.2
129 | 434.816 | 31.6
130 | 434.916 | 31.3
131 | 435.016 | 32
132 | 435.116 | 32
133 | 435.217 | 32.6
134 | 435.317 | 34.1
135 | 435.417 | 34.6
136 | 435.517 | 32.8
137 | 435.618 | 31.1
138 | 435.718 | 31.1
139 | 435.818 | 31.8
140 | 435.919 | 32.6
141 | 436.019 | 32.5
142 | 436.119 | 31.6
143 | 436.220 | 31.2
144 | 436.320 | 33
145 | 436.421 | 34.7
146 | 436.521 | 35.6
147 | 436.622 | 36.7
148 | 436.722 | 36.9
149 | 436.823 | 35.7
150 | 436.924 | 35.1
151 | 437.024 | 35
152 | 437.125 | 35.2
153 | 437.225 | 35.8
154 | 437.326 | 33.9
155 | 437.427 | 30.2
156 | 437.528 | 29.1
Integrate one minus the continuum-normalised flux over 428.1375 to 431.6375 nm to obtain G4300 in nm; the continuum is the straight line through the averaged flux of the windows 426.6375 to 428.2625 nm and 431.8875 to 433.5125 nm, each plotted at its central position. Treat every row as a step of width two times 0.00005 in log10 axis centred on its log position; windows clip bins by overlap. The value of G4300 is 0.55 nm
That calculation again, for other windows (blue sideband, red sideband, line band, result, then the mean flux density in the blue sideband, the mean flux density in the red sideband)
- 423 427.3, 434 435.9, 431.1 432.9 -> 0.05 nm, 27.6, 31.3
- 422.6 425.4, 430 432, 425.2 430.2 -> -0.21 nm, 26.8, 24.2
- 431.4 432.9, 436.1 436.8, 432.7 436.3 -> 0.17 nm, 30.2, 34.4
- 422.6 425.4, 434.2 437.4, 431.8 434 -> 0.09 nm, 26.8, 32.9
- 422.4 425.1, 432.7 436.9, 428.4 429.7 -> 0.14 nm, 26.6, 31.6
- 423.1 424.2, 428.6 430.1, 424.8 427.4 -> -0.22 nm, 26.1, 25.1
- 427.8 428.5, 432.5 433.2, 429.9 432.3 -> 0.29 nm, 26.3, 29.6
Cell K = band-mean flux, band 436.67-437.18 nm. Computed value 35.6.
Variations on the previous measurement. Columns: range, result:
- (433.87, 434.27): 27.9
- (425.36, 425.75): 26.5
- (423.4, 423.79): 25.6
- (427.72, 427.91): 27.4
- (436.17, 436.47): 33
